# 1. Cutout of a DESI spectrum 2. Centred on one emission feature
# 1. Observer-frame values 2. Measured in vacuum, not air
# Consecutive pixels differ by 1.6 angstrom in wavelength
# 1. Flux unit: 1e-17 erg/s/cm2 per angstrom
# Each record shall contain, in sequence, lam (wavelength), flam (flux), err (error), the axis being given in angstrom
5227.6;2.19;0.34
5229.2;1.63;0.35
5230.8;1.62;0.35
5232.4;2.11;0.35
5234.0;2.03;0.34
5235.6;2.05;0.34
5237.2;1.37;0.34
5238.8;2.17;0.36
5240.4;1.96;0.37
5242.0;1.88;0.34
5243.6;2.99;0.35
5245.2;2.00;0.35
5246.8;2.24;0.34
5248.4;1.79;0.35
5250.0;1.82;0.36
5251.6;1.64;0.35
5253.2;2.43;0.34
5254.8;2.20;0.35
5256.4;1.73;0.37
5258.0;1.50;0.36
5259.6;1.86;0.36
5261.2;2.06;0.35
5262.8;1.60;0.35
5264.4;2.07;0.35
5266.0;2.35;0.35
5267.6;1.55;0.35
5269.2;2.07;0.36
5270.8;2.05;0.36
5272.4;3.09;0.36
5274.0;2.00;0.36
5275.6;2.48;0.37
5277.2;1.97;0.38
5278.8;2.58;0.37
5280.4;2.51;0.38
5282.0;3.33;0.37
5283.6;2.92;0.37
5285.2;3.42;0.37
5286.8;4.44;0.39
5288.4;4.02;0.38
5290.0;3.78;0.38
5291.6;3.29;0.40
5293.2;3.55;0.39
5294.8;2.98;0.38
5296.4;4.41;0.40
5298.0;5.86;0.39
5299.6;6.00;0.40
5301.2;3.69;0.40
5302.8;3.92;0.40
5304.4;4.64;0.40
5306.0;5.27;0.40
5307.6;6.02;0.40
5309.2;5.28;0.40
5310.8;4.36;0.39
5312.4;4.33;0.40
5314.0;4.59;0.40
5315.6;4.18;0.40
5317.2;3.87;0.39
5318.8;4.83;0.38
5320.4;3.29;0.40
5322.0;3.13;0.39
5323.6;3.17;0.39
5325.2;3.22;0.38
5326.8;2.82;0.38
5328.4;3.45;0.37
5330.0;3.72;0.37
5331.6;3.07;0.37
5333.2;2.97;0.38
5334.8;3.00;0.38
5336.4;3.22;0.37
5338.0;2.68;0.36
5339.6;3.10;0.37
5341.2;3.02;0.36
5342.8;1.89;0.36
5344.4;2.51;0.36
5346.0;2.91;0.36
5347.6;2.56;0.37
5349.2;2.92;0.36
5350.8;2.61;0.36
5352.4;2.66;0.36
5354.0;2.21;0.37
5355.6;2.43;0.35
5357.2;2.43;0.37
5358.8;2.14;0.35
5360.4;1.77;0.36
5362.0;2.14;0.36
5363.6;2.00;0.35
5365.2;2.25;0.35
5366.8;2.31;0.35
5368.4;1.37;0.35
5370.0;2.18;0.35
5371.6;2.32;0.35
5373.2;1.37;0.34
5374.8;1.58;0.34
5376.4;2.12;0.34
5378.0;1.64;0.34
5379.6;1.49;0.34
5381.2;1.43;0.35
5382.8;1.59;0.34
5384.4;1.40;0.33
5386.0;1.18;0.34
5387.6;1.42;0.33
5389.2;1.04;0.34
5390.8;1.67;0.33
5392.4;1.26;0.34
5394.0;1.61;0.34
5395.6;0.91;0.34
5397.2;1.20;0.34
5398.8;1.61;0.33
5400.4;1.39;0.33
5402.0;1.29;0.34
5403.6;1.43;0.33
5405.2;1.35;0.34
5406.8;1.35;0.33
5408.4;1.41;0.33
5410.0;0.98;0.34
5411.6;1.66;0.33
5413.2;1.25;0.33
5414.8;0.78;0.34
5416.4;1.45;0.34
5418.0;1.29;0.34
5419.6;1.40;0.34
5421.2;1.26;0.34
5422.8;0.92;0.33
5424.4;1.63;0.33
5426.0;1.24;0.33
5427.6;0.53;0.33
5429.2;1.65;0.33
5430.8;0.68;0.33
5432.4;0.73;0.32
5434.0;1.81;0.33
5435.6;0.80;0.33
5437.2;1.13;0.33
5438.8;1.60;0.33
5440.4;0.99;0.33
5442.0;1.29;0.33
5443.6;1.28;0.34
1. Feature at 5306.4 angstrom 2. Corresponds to C IV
